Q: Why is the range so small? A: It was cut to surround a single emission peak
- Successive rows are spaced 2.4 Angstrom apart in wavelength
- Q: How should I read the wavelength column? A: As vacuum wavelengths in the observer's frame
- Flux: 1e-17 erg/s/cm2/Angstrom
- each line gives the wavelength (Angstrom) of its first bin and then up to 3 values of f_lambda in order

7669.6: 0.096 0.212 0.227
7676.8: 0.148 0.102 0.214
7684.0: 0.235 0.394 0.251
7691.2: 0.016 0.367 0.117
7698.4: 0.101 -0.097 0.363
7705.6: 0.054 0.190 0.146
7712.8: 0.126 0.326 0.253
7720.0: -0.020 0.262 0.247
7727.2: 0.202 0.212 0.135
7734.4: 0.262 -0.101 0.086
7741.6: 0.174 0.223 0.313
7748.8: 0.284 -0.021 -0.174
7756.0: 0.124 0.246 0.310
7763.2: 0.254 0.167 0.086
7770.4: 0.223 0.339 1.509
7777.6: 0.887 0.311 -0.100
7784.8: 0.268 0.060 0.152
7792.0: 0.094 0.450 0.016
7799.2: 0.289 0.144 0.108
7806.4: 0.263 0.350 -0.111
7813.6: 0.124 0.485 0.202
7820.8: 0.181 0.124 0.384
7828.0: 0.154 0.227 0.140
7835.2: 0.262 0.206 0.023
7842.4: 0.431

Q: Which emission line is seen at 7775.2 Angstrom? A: H-gamma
